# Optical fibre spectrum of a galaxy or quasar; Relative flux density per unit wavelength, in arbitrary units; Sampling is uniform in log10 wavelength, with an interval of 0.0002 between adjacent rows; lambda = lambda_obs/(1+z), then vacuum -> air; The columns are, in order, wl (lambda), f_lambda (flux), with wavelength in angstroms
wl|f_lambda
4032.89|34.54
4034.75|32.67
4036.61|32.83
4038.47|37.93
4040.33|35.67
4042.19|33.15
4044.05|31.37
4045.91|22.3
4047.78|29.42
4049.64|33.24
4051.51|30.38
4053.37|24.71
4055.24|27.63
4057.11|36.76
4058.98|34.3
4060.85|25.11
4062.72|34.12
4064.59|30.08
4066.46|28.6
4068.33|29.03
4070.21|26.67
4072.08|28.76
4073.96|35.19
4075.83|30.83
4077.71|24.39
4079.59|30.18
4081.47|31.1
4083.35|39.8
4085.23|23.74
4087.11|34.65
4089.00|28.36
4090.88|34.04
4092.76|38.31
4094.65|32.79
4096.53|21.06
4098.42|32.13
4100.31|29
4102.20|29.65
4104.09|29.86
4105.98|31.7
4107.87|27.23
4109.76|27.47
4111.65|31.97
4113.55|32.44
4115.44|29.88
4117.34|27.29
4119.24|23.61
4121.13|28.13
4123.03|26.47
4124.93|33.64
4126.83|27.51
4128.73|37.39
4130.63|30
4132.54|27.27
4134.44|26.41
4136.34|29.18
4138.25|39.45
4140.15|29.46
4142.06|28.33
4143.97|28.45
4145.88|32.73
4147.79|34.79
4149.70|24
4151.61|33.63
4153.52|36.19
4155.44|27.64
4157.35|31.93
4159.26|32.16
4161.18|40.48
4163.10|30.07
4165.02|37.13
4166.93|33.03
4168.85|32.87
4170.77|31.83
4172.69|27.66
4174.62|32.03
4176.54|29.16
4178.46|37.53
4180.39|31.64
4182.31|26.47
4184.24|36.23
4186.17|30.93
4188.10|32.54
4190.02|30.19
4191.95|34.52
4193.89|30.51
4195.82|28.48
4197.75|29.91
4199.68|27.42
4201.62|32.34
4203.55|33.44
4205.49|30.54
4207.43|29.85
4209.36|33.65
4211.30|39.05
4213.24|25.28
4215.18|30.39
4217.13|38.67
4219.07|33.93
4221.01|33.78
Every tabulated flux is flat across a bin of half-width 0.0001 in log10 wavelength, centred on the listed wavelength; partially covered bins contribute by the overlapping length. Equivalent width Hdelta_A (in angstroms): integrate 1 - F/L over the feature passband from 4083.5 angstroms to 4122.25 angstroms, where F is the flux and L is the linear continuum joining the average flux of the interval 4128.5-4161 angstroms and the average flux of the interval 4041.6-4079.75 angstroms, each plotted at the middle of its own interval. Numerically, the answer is 0.8 angstroms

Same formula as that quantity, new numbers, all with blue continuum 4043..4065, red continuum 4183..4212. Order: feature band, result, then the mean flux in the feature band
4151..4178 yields -1.0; 32.6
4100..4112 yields 0.5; 29.5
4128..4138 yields 0.1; 30.5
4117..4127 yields 1.0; 27.8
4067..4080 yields 0.4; 29.2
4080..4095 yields -1.2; 32.8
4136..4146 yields -0.1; 31.3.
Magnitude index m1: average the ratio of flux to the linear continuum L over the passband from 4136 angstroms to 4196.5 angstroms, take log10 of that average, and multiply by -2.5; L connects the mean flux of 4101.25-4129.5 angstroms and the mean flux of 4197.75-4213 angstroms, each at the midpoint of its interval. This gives -0.04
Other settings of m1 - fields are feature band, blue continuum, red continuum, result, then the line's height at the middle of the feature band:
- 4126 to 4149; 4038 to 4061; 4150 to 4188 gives 0.04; 32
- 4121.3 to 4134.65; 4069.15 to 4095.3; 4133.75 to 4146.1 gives 0.03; 30.7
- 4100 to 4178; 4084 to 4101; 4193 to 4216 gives 0.00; 30.8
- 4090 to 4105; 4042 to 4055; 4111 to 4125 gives -0.07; 28.9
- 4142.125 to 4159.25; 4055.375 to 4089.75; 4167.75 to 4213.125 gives 0.01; 31.2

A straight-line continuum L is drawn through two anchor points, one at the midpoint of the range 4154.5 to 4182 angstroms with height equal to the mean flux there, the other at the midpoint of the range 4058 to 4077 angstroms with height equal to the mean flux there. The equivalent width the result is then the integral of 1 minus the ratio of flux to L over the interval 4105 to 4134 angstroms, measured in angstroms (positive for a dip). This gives 1.8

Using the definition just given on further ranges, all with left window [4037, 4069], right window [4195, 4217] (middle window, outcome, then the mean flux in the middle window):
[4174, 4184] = -0.2 angstroms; 31.7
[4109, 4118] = 0.3 angstroms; 29.9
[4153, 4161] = -0.4 angstroms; 32.6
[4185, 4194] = -0.2 angstroms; 31.9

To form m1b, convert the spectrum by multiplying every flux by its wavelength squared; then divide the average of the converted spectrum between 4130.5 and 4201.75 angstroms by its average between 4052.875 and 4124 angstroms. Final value 1.09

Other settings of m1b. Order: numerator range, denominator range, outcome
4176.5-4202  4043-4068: 1.12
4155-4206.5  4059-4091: 1.11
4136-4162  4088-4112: 1.09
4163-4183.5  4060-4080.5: 1.14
